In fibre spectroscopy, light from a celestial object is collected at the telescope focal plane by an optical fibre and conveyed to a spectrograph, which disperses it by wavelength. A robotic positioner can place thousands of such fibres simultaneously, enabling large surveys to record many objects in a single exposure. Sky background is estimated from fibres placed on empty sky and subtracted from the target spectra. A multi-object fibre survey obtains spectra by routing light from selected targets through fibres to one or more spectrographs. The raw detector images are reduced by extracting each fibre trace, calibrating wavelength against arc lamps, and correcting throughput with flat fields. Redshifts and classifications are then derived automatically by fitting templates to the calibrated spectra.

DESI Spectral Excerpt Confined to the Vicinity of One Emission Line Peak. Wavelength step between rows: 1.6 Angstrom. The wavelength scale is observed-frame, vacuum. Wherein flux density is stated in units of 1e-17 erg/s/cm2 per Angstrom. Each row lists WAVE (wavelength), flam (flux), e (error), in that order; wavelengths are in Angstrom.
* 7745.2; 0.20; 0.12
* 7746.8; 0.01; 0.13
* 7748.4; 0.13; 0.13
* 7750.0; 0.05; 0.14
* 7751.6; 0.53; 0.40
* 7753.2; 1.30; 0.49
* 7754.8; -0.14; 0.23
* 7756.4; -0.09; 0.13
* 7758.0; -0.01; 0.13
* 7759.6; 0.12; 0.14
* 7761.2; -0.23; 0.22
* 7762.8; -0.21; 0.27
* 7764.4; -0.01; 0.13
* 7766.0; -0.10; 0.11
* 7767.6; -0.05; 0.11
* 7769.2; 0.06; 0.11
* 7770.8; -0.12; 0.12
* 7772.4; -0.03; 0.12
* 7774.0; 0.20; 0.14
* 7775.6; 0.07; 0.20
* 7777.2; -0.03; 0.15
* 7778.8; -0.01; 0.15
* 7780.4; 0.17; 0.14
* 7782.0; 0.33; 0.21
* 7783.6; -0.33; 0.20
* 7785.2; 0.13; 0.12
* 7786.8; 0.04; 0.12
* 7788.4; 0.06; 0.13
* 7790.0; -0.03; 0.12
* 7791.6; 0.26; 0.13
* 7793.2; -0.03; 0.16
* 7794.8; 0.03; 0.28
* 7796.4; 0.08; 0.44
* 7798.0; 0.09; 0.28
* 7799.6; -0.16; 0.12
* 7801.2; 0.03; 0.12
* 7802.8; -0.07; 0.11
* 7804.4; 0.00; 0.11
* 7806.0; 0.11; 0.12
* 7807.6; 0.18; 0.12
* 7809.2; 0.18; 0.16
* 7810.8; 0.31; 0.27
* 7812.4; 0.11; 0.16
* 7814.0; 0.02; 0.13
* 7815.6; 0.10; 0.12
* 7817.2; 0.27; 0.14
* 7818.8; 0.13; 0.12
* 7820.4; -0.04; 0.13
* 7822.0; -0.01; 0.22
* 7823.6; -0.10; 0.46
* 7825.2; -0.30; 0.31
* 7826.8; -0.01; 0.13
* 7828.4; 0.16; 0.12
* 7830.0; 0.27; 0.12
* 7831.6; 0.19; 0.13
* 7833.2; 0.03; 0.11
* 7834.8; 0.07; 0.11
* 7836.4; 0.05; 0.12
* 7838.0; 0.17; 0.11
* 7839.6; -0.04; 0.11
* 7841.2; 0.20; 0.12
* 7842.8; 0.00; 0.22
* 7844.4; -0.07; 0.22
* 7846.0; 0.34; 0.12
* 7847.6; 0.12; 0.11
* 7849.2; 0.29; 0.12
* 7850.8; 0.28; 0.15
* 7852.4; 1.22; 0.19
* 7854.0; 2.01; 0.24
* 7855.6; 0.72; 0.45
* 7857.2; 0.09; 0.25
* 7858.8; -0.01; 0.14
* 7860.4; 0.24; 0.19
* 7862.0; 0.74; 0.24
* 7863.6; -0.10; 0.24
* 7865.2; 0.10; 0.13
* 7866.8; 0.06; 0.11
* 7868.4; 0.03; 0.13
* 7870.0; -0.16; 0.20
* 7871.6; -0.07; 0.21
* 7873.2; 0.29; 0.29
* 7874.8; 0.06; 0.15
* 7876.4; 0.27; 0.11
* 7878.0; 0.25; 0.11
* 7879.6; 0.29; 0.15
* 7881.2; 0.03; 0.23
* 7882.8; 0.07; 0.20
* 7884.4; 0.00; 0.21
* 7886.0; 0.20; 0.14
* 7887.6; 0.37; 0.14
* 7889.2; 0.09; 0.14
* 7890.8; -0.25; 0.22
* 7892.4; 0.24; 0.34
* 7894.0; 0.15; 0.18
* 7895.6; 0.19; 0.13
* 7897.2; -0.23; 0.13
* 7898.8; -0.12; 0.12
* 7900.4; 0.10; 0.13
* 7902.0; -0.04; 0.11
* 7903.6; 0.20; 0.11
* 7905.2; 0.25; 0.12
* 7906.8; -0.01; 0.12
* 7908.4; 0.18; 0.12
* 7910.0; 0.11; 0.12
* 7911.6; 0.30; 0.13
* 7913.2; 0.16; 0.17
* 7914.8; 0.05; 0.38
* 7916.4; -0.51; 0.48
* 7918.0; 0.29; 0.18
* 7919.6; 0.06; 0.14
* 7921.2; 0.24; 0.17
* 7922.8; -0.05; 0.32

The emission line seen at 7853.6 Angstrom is H-alpha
